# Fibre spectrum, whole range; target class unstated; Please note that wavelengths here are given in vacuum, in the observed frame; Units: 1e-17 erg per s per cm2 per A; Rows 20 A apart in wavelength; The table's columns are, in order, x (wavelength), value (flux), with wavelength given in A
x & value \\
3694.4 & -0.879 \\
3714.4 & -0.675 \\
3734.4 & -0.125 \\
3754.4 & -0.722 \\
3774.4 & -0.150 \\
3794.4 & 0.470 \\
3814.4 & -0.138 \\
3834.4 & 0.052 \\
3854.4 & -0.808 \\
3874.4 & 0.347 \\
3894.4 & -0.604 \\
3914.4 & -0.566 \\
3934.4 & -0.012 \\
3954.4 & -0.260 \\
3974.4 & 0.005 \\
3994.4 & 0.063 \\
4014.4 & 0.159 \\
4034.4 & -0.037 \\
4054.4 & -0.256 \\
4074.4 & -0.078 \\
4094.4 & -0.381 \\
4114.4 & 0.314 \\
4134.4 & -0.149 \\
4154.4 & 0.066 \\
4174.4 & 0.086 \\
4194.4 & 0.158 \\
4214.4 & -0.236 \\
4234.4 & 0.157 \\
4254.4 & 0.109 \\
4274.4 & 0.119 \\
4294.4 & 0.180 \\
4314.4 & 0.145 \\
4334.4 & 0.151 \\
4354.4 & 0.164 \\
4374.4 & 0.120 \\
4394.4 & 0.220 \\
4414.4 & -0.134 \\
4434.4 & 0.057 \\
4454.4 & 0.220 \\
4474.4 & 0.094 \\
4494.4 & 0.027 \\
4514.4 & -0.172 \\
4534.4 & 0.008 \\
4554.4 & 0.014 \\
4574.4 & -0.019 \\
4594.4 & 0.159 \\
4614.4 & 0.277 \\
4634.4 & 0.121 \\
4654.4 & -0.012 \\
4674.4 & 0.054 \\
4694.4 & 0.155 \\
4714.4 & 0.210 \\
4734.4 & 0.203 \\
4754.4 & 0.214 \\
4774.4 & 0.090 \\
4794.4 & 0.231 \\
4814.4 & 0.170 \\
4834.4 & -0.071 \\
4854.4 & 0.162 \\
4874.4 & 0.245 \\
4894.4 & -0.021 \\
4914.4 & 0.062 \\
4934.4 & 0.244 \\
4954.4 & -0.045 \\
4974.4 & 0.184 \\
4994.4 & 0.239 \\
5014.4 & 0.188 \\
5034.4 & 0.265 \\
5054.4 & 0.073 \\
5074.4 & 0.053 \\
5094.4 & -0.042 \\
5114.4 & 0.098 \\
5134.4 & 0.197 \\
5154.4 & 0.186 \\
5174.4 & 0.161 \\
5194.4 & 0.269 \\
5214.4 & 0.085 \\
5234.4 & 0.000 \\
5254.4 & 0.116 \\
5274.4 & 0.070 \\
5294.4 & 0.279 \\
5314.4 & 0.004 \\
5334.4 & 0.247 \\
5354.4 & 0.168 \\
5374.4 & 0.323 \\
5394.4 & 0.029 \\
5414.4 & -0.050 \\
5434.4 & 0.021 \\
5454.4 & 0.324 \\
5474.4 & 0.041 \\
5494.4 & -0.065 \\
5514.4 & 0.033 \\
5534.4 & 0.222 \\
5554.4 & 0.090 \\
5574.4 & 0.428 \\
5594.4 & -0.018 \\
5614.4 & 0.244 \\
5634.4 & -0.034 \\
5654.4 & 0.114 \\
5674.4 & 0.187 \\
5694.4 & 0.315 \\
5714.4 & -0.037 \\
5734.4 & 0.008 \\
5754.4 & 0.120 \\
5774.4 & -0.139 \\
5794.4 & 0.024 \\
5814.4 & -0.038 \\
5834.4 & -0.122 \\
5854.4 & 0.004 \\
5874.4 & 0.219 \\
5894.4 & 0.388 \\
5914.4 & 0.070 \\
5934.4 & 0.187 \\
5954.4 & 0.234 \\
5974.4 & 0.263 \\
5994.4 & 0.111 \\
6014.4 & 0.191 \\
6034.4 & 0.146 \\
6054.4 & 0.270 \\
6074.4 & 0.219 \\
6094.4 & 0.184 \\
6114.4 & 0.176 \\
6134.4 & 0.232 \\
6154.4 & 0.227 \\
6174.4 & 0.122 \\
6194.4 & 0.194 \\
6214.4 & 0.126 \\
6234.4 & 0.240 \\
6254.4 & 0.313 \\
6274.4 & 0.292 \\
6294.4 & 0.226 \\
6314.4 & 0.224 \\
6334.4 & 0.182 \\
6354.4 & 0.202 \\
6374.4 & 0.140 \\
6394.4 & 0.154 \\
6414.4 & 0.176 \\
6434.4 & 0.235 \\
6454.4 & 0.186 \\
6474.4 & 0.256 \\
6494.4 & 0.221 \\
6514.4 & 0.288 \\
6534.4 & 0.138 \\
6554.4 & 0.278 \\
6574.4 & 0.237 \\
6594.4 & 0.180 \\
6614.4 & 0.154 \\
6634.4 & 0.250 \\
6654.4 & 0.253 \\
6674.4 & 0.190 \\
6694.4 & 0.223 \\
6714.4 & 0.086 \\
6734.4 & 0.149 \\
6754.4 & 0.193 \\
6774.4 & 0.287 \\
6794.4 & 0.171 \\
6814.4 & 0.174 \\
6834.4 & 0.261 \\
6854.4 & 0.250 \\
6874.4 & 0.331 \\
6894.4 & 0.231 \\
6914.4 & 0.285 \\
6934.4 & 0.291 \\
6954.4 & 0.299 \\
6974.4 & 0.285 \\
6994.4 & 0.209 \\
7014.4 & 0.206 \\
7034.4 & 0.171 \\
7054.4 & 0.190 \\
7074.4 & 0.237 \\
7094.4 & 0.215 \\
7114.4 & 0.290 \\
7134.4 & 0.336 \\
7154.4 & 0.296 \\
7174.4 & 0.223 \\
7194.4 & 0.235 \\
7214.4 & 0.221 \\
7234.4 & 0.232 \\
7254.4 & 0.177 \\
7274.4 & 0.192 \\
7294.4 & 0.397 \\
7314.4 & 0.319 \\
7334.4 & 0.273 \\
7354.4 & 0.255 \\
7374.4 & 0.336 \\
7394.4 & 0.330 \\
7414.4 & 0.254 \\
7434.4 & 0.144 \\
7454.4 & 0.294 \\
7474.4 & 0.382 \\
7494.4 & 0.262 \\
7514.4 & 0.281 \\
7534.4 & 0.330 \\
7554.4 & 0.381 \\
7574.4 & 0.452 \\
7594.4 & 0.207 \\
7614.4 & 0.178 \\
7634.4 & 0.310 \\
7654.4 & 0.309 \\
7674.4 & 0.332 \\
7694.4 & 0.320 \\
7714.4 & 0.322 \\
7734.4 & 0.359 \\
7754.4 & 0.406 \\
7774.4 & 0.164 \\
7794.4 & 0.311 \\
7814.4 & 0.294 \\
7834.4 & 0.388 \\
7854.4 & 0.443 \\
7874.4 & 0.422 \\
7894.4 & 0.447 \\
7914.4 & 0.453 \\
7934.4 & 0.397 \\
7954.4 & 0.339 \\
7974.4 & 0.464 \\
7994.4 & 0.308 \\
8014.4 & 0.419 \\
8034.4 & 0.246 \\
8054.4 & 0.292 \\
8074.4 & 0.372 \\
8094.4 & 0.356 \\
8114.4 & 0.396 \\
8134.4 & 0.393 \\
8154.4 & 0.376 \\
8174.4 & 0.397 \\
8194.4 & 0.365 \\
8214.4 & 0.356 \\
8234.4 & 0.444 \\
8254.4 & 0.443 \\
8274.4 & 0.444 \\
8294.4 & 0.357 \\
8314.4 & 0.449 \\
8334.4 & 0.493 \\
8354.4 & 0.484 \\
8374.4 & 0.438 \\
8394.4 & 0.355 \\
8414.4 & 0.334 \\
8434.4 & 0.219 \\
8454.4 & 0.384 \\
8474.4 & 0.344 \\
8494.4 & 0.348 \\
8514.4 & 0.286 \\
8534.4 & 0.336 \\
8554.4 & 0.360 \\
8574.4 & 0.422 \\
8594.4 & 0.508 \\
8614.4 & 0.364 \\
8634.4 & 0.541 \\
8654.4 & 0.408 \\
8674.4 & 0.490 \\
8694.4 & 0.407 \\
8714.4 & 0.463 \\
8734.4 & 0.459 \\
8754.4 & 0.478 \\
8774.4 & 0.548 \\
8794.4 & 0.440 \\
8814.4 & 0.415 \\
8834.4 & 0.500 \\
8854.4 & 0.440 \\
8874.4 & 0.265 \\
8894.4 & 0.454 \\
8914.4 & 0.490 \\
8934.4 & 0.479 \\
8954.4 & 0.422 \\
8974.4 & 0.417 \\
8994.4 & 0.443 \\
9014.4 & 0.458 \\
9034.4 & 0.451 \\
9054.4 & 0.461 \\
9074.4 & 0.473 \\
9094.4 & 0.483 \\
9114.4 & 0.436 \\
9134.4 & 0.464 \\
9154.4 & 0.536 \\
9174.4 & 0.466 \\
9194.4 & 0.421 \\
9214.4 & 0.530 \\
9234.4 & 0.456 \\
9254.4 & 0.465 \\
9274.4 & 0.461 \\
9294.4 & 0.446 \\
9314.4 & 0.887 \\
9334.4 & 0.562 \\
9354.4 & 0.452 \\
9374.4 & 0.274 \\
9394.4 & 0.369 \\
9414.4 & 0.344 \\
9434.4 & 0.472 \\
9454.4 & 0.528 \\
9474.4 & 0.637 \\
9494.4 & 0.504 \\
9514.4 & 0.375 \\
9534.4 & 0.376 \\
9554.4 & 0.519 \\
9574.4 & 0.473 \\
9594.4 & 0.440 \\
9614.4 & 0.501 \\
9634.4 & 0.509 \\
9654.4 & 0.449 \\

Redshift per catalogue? 0.958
